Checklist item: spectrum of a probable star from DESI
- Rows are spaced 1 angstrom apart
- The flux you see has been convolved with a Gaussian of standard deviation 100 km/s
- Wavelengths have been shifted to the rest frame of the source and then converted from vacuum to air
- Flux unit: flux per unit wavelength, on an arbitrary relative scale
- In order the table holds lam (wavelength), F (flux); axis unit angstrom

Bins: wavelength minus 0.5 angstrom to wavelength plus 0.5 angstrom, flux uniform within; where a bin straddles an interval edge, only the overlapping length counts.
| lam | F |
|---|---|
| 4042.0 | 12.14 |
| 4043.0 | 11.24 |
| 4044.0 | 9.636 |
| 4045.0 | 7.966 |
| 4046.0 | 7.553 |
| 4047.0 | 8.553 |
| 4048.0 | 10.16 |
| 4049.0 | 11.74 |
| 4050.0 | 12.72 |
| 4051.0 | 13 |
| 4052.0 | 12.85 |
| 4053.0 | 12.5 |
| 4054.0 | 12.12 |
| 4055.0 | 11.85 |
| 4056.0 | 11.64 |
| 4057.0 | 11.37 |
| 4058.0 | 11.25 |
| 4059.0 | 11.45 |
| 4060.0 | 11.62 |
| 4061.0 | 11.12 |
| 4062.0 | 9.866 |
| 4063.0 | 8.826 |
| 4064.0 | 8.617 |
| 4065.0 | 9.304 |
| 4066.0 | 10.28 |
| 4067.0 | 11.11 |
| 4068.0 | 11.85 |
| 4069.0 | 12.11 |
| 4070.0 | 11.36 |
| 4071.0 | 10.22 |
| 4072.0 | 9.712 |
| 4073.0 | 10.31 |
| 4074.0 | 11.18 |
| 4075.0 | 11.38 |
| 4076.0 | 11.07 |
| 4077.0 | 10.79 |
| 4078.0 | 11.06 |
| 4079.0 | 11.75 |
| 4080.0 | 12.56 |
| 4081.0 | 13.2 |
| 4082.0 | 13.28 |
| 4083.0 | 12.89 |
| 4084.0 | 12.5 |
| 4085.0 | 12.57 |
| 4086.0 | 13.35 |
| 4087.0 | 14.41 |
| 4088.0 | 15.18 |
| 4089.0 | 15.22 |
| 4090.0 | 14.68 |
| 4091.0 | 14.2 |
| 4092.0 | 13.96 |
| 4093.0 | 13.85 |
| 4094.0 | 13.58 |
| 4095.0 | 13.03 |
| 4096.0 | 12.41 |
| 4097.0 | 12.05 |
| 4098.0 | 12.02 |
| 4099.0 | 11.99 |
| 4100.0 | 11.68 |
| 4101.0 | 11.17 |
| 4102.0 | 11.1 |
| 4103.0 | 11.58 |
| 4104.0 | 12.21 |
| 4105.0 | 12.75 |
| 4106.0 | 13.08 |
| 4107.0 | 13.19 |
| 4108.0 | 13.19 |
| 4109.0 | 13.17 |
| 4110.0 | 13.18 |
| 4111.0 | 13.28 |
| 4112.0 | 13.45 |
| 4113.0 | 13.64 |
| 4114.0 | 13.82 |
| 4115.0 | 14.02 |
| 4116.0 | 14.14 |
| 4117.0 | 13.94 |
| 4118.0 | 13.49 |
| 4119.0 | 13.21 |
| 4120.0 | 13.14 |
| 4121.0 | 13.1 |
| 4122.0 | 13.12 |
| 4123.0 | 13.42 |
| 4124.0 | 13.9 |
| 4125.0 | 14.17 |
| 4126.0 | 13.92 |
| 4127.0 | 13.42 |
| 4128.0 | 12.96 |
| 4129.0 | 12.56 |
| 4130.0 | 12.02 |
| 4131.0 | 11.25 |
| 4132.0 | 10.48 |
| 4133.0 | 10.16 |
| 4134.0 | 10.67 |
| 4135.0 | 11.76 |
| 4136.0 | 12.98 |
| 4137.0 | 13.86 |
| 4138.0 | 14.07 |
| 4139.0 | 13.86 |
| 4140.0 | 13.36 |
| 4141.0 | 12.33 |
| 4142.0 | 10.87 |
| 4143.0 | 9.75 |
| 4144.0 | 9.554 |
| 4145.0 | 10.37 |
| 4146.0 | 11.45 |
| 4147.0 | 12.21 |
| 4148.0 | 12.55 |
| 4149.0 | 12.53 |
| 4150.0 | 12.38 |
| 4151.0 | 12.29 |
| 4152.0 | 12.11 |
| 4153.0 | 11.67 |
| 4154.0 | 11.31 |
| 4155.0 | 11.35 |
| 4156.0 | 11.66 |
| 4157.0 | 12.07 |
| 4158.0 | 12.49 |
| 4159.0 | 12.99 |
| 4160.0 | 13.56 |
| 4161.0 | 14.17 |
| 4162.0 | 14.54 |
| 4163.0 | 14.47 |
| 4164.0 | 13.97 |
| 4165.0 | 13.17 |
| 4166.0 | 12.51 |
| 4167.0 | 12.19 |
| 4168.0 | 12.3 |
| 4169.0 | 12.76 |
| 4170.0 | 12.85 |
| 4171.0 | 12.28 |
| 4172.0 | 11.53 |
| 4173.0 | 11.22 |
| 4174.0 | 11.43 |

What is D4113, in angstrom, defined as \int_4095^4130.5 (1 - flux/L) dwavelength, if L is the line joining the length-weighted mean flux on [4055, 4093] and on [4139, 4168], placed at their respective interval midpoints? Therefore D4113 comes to -2.6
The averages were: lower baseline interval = 11.8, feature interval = 13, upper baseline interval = 12.3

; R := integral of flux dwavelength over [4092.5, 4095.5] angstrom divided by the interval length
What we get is 13.5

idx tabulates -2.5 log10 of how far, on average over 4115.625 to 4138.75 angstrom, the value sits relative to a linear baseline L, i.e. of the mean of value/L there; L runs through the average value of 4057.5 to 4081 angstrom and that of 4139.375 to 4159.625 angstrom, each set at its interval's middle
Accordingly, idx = -0.12 mag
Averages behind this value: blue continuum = 10.9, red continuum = 11.8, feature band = 12.9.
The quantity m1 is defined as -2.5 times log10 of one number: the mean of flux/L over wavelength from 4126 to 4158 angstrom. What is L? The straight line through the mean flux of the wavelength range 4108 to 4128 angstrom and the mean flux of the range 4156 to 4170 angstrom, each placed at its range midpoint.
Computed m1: 0.11 mag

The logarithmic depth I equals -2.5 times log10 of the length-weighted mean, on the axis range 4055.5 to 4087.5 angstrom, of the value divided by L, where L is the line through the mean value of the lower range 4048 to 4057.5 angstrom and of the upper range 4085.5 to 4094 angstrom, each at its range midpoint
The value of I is 0.16 mag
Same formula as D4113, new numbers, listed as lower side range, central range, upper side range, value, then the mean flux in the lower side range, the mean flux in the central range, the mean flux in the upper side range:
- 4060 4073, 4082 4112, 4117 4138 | -3.8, 10.4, 13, 12.7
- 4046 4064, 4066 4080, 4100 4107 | 0.5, 11.2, 11.1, 12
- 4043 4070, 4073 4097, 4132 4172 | -3.4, 10.8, 12.9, 12.3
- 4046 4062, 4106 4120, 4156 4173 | -1.5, 11.4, 13.5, 12.9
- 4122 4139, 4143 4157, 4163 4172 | 1.2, 12.7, 11.6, 12.8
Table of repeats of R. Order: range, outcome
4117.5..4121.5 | 13.2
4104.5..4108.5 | 13.1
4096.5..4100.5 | 11.9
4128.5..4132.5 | 11.6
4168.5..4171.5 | 12.6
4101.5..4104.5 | 11.6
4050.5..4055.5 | 12.5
